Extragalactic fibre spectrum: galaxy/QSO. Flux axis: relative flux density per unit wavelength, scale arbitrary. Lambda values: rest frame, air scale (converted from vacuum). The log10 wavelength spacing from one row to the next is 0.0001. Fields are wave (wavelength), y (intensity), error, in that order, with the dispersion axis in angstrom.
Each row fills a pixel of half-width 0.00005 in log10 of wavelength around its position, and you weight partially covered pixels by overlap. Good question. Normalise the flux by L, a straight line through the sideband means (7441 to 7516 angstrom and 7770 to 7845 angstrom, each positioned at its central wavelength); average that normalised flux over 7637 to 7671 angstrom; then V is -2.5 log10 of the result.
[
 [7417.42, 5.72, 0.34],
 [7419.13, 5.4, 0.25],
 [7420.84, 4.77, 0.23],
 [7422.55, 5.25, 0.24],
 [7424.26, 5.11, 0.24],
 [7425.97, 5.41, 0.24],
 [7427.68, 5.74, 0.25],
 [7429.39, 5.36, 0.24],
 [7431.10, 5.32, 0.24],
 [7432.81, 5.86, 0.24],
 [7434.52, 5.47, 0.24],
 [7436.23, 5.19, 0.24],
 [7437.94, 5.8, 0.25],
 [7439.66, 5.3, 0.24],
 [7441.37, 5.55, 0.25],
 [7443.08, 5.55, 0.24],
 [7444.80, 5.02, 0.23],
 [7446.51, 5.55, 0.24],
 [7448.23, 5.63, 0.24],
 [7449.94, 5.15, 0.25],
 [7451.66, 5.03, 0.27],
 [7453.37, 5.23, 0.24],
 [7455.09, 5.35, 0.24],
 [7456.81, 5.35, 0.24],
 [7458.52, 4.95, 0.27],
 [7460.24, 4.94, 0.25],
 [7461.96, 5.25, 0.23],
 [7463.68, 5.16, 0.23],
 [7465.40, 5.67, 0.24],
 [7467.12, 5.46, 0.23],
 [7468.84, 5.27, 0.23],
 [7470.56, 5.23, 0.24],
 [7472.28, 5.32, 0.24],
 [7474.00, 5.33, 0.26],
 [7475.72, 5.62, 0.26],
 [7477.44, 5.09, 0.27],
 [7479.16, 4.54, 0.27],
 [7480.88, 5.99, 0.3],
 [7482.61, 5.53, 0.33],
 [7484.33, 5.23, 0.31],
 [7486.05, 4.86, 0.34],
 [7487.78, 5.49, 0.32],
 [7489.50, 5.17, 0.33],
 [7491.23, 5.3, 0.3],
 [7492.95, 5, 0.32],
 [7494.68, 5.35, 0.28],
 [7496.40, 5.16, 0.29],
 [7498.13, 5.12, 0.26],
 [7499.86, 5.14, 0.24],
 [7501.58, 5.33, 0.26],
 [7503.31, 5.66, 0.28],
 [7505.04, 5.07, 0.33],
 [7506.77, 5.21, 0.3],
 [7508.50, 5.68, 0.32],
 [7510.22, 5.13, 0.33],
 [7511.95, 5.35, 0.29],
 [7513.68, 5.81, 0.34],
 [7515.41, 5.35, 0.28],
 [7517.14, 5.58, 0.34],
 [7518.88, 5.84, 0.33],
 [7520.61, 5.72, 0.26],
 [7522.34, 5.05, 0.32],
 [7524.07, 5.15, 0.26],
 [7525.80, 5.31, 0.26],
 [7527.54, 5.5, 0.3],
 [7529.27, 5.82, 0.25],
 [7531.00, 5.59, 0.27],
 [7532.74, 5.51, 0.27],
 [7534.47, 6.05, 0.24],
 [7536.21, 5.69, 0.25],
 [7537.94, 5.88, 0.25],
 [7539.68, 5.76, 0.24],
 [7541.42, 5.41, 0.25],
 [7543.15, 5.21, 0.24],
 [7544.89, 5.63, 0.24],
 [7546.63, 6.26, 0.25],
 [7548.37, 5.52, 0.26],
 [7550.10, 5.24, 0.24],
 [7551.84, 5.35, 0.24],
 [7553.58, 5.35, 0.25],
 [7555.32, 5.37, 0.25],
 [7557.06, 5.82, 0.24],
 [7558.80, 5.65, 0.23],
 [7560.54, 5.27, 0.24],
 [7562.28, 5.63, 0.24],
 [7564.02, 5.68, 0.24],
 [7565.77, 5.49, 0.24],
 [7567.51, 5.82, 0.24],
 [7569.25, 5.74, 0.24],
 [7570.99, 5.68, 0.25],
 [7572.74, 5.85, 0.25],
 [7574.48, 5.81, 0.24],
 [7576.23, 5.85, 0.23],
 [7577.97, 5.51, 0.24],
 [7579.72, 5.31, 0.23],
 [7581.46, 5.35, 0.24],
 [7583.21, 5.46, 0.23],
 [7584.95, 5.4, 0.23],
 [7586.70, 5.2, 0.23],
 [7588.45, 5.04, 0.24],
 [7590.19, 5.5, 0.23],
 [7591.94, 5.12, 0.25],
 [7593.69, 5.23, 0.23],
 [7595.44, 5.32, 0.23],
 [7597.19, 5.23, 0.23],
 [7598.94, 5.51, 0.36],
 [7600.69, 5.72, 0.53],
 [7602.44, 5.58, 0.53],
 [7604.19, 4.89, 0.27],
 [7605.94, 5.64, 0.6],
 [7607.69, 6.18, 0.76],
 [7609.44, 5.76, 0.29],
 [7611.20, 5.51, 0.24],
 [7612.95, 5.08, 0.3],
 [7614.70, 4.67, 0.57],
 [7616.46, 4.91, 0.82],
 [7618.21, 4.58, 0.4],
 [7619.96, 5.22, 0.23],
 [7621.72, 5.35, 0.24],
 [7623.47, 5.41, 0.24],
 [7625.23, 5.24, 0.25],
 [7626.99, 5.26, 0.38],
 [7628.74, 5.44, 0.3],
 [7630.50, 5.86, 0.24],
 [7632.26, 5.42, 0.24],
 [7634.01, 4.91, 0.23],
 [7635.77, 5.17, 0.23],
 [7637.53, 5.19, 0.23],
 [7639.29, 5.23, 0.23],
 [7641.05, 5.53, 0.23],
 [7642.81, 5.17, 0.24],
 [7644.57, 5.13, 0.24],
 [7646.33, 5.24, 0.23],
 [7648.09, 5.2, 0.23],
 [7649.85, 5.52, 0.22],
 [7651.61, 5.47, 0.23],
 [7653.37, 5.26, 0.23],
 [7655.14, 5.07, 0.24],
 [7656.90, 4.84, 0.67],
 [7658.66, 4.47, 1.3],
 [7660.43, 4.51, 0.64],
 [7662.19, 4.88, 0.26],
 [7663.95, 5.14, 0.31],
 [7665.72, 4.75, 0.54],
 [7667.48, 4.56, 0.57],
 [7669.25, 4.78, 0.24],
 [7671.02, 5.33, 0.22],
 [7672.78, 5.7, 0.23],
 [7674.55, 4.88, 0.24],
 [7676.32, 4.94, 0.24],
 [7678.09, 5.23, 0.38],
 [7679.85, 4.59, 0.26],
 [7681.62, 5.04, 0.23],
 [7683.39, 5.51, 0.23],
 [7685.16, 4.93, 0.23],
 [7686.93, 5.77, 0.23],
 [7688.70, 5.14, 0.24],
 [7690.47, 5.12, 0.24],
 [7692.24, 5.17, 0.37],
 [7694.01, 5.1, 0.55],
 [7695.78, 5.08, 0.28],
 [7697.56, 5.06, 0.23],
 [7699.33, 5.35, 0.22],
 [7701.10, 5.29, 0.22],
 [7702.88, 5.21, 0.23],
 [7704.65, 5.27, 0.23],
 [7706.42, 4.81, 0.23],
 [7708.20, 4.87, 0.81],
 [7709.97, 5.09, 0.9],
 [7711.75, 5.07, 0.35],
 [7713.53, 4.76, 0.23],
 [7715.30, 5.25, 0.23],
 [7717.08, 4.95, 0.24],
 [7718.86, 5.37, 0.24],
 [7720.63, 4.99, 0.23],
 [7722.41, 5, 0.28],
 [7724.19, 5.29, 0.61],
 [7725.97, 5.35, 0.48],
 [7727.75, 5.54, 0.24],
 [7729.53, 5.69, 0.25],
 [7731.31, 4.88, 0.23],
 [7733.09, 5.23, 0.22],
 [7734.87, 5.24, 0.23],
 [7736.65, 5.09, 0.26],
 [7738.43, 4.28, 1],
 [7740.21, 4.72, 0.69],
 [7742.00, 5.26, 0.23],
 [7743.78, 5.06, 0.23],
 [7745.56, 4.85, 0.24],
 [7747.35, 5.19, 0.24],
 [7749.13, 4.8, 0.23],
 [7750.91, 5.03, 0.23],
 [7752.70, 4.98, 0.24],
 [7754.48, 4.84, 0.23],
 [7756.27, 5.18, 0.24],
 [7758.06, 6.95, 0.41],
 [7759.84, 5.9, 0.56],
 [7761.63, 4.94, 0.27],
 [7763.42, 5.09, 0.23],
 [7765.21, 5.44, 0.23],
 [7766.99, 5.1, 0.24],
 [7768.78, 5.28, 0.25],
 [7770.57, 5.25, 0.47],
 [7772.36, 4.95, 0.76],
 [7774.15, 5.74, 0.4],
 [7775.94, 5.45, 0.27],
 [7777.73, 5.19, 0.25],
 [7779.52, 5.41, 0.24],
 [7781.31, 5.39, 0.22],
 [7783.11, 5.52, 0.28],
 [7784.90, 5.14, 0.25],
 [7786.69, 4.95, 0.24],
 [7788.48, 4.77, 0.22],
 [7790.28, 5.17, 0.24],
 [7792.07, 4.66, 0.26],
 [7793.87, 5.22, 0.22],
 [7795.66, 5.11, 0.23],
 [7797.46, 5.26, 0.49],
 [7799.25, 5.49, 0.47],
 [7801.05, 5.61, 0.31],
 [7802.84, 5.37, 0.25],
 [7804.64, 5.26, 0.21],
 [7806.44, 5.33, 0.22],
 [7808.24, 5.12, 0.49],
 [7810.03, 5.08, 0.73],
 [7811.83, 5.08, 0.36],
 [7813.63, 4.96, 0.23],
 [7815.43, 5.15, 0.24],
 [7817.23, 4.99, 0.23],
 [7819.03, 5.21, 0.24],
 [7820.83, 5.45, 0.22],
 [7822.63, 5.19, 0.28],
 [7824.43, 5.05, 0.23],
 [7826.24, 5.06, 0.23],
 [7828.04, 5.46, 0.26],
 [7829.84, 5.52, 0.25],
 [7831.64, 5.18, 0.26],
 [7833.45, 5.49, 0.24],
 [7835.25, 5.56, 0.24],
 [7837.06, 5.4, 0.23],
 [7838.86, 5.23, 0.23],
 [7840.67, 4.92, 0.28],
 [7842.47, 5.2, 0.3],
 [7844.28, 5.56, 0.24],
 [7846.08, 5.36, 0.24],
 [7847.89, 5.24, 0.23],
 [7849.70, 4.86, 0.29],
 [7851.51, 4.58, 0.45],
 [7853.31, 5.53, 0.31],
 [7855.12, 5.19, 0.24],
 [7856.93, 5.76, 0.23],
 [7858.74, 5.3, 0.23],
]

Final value 0.04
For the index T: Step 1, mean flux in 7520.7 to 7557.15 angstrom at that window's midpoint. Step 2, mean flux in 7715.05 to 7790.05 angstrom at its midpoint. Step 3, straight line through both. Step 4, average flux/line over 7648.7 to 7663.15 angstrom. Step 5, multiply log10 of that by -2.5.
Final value 0.07 mag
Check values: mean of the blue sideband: 5.54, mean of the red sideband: 5.2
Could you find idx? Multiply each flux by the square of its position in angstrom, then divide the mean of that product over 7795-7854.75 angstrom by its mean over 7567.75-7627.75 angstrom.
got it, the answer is 1.03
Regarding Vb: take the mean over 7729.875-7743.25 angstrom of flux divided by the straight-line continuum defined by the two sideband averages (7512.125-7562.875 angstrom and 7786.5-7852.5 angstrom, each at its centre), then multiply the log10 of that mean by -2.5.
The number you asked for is 0.07 mag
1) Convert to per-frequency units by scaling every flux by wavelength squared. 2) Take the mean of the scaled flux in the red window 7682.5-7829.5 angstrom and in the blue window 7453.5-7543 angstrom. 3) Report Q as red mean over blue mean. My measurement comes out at 1.0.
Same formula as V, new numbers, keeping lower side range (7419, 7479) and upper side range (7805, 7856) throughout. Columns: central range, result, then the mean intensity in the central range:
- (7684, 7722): 0.026 mag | 5.13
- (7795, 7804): -0.031 mag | 5.37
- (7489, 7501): 0.027 mag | 5.18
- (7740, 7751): 0.050 mag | 5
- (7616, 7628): 0.025 mag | 5.15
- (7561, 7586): -0.063 mag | 5.6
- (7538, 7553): -0.053 mag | 5.56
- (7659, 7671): 0.101 mag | 4.79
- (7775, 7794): 0.012 mag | 5.17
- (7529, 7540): -0.089 mag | 5.75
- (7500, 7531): -0.028 mag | 5.44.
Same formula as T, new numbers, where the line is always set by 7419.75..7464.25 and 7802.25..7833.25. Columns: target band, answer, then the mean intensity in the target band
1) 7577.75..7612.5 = -0.03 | 5.42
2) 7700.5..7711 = 0.03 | 5.08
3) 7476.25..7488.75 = 0.01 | 5.26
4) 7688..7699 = 0.03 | 5.12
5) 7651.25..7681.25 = 0.06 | 4.96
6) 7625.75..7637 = -0.01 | 5.34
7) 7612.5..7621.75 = 0.07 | 4.93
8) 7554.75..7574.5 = -0.07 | 5.65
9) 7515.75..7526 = -0.03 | 5.45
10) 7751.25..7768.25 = -0.03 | 5.37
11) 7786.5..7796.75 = 0.05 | 4.98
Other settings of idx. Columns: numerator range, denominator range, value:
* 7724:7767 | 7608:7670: 1.04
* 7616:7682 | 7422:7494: 1.01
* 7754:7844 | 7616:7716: 1.06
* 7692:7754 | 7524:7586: 0.95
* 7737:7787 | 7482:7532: 1.04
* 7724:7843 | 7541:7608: 1.00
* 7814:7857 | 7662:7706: 1.07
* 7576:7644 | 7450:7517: 1.04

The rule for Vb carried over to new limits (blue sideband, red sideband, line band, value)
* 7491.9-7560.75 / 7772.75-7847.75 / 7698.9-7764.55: 0.03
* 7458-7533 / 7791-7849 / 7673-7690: 0.03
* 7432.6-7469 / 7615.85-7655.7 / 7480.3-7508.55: 0.01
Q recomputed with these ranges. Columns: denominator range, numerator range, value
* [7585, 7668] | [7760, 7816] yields 1.04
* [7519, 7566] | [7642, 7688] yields 0.94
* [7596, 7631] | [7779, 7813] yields 1.02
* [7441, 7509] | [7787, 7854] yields 1.08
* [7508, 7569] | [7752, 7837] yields 1.01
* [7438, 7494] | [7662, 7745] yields 1.03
